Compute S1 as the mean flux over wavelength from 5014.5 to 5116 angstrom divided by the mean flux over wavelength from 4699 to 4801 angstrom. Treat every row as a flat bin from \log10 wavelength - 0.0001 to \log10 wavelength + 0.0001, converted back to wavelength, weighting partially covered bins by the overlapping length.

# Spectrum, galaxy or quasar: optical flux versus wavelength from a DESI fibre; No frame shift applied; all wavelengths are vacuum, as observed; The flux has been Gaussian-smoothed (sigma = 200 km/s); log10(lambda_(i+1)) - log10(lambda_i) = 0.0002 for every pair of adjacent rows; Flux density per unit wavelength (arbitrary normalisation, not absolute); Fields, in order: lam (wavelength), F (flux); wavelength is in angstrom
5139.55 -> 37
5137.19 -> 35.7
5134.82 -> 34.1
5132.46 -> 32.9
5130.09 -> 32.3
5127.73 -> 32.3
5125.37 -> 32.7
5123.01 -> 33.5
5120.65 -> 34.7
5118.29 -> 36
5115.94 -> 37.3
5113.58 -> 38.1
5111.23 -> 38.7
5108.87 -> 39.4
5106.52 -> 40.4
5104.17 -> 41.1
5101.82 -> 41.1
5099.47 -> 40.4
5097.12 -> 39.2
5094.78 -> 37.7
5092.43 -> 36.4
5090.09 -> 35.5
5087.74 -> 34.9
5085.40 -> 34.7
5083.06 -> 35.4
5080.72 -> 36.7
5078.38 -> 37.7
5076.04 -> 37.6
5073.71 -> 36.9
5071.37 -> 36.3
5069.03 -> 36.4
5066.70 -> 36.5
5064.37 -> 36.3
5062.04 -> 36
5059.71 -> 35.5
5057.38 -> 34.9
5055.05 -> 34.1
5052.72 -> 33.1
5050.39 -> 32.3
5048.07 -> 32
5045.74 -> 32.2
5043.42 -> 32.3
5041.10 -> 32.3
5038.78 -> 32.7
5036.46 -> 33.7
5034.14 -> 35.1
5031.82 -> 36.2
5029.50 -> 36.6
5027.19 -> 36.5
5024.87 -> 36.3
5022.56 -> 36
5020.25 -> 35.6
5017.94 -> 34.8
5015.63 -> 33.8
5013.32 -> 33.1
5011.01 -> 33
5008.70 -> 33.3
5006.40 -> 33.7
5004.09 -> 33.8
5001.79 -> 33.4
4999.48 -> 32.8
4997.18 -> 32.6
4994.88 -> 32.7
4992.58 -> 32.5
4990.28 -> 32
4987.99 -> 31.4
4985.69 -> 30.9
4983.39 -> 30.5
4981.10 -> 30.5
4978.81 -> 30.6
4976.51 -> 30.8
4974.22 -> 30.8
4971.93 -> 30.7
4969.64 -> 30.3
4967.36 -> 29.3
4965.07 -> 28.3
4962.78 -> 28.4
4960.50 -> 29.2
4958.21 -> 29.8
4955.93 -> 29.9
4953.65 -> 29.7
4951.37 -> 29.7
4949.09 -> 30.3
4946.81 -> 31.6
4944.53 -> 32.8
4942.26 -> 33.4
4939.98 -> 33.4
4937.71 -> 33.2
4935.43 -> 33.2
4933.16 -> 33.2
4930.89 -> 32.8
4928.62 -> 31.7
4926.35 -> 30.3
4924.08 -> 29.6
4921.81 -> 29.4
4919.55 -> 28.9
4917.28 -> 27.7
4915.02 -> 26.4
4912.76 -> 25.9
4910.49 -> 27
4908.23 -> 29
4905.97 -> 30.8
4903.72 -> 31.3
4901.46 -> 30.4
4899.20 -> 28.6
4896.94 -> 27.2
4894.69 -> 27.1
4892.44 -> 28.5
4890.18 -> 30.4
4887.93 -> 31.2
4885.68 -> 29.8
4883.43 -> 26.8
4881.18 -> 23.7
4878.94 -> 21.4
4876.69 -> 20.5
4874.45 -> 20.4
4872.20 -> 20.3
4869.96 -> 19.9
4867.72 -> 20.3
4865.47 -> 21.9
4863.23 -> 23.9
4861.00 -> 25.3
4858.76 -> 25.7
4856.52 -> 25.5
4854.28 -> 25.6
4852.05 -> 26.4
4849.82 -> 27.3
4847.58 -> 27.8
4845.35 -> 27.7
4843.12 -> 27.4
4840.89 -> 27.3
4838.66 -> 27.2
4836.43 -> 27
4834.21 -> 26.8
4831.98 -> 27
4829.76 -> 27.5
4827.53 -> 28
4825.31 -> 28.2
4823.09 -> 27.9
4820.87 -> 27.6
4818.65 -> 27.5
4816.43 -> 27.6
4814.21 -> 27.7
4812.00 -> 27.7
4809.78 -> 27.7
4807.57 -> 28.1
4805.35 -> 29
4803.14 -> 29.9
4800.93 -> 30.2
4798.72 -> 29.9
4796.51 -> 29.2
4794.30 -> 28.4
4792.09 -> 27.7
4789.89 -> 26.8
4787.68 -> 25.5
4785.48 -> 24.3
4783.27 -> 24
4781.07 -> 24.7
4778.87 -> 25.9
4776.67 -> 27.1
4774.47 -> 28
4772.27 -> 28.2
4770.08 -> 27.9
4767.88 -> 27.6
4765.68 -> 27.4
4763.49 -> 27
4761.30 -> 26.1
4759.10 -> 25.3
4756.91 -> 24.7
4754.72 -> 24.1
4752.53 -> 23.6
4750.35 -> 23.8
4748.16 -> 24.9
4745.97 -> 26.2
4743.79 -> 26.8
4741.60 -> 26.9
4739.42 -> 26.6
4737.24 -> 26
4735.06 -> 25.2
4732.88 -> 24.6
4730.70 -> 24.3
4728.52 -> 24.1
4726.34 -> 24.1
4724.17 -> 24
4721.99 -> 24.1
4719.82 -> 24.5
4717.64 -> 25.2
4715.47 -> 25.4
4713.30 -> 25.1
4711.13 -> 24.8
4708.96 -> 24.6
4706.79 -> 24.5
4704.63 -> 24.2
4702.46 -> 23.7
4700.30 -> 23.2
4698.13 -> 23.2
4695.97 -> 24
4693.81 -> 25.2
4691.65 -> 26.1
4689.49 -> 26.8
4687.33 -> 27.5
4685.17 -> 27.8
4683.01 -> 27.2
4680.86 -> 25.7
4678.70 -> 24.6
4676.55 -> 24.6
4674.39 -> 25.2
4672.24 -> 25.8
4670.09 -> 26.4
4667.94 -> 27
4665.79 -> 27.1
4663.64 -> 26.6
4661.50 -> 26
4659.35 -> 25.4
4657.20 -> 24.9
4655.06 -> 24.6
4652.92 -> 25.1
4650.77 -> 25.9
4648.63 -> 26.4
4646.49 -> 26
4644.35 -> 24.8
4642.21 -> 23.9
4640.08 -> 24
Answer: 1.4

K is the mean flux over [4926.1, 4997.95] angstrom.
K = 31.1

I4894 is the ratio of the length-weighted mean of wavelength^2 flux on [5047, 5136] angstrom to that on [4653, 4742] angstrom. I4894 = 1.7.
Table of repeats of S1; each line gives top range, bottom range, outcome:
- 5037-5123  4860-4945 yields 1.30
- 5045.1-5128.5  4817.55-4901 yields 1.39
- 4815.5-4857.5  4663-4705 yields 1.06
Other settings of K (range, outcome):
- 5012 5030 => 35.3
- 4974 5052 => 33.2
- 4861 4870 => 22.2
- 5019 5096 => 35.2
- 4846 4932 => 26.8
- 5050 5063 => 34.4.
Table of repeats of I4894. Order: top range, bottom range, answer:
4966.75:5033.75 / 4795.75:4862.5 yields 1.28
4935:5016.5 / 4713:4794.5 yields 1.35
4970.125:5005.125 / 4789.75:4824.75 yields 1.20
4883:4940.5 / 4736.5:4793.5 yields 1.21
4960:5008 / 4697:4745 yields 1.41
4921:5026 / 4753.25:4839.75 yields 1.26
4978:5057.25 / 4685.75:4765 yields 1.50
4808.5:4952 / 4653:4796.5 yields 1.16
